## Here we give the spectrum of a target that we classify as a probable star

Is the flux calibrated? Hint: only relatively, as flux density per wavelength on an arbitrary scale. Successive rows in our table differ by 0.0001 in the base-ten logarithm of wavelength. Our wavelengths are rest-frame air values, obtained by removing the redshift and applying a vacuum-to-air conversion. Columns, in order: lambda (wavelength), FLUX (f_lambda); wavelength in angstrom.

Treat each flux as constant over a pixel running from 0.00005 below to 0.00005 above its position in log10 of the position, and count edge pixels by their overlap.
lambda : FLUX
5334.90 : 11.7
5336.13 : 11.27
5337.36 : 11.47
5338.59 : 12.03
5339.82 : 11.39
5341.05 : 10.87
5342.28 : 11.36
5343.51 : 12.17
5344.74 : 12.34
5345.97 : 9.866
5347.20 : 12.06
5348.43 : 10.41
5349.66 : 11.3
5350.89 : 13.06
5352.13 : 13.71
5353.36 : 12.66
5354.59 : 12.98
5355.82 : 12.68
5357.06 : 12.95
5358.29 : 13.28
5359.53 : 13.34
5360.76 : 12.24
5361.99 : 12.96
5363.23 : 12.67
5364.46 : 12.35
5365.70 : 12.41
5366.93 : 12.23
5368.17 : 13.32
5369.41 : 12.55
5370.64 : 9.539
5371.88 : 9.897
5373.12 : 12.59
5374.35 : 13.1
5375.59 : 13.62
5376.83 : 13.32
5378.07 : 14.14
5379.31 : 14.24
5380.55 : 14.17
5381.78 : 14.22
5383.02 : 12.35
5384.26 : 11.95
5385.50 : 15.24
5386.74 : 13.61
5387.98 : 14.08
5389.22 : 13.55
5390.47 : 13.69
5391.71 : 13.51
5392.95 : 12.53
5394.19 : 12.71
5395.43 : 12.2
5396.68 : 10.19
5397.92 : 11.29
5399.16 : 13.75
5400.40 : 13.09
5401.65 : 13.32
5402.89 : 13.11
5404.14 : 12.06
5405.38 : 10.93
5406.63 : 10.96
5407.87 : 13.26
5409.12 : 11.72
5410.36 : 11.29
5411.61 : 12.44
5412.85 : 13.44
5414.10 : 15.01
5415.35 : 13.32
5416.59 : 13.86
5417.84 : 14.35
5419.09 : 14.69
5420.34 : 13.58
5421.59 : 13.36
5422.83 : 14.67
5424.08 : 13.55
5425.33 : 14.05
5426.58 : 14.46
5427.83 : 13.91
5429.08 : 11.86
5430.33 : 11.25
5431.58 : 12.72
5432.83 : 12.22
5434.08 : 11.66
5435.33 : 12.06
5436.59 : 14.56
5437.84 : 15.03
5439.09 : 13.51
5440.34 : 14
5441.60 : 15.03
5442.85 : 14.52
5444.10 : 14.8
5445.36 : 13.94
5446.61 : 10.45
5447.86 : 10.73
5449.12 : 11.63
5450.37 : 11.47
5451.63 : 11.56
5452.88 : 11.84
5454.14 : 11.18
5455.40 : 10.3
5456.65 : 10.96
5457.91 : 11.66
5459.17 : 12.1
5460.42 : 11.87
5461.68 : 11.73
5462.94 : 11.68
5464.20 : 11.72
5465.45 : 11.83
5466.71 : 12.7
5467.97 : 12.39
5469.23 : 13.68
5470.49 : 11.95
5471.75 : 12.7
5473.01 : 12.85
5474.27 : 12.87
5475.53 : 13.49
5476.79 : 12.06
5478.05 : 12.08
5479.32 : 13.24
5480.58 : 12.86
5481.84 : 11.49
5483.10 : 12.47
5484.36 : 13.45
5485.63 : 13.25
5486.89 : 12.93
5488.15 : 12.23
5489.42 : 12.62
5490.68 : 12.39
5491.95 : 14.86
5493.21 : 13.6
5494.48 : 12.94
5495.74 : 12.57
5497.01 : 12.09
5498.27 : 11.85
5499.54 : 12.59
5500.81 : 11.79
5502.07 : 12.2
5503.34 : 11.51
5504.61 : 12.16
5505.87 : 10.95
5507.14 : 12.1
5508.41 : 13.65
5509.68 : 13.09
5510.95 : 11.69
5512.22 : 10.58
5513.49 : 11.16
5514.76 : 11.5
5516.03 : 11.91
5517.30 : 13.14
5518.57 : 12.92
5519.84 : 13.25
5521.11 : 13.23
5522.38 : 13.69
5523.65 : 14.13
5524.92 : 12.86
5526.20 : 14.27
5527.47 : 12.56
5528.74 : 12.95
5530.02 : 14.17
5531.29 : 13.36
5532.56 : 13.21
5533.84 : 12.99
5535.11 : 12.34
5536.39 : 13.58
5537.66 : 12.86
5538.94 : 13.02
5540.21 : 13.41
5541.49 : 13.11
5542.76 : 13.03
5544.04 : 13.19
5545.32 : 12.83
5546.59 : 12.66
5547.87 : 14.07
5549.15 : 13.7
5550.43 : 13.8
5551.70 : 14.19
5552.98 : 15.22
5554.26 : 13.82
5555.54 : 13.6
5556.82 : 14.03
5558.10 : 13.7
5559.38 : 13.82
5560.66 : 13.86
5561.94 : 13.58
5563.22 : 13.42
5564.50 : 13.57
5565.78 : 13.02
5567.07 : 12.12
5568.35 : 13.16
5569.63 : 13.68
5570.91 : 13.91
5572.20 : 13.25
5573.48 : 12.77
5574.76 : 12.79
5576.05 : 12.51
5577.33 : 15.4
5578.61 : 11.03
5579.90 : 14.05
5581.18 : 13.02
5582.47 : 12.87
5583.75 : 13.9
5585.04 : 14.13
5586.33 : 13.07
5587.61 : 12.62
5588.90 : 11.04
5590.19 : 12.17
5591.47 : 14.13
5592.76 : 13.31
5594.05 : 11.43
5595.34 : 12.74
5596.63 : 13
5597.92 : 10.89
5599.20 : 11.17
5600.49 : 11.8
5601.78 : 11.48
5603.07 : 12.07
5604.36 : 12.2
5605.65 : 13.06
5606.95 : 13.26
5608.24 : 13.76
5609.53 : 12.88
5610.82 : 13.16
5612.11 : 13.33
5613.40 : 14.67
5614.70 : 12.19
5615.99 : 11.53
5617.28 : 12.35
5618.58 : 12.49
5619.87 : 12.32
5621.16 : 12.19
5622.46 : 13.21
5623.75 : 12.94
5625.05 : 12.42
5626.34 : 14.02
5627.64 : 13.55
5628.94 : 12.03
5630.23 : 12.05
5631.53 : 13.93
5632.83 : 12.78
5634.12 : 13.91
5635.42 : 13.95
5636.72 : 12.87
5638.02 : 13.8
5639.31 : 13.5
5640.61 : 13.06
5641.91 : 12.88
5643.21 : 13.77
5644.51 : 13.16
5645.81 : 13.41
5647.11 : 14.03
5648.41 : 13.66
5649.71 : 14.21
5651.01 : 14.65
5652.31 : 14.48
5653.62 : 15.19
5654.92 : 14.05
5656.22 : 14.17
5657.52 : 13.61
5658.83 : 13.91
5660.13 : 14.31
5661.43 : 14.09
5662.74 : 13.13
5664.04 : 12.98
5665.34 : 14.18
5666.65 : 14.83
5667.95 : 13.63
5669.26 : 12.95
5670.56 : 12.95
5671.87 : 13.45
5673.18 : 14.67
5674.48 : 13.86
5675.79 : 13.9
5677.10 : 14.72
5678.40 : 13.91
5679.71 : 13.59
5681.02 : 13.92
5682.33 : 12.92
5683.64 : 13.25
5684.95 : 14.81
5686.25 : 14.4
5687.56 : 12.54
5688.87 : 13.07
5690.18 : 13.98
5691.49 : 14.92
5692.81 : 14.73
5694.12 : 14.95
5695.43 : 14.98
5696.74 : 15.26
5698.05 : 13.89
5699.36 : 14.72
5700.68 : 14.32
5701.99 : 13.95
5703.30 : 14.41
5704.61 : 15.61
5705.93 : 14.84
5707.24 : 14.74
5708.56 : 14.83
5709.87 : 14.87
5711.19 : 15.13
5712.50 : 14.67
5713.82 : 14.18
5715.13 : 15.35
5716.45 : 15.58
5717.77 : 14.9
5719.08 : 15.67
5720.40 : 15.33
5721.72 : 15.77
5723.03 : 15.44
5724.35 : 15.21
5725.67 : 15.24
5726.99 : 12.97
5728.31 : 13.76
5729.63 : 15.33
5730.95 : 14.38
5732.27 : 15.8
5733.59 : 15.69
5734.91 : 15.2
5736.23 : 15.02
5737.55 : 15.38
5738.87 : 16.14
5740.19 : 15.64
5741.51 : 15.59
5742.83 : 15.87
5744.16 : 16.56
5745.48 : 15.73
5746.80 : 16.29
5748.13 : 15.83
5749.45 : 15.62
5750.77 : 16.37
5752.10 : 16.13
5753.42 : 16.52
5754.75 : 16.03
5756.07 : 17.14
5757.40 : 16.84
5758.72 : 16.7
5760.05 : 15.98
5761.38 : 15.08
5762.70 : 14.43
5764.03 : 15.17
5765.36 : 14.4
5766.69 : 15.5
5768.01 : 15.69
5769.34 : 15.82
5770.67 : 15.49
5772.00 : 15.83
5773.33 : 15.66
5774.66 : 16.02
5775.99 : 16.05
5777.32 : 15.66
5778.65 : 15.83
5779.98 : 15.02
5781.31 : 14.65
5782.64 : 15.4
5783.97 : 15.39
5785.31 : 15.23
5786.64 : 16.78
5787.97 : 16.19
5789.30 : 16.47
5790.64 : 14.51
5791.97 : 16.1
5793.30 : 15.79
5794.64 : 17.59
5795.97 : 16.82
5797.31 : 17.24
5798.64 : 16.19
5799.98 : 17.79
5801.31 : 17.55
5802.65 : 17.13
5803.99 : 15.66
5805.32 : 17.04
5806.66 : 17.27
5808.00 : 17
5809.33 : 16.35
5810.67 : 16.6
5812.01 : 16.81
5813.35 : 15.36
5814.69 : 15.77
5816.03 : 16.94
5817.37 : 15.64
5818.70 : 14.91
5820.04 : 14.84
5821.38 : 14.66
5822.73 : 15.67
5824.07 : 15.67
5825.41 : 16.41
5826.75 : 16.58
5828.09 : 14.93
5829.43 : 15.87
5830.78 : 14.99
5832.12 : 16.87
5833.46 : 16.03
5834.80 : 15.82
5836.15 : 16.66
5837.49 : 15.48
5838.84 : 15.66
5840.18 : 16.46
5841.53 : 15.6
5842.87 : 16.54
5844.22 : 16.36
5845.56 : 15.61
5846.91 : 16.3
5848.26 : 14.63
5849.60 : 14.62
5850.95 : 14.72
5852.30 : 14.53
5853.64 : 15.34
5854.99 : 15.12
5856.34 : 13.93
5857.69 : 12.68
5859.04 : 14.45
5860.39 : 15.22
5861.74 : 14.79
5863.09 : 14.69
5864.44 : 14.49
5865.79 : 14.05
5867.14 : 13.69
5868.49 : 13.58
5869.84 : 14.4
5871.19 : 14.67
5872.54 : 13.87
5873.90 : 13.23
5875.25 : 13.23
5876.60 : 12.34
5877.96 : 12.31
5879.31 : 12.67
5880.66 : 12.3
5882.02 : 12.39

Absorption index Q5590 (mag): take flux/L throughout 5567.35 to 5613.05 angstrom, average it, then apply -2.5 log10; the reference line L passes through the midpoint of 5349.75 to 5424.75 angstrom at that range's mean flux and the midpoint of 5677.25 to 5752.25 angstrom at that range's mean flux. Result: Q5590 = 0.11 mag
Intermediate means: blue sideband 12.9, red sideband 14.9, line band 12.8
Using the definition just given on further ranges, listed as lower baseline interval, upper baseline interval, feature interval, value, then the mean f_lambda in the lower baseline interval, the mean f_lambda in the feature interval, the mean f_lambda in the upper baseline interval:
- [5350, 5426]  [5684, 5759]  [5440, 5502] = 0.09 mag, 13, 12.5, 15.2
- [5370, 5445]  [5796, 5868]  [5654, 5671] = 0.07 mag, 13.1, 13.8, 15.7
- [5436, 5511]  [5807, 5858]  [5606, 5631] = 0.08 mag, 12.5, 12.9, 15.7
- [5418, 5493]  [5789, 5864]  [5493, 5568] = 0.03 mag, 12.7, 13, 15.8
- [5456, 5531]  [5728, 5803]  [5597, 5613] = 0.12 mag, 12.5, 12.5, 15.9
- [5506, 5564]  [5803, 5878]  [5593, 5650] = 0.07 mag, 13.2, 12.9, 15.3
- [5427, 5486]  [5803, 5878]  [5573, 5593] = 0.03 mag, 12.5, 13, 15.3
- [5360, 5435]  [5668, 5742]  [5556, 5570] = 0.03 mag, 12.9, 13.4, 14.6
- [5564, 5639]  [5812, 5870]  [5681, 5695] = -0.02 mag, 12.9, 14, 15.3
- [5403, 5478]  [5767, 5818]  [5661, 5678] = 0.09 mag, 12.7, 13.8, 16.2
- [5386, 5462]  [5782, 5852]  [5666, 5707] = 0.06 mag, 12.8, 14.1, 16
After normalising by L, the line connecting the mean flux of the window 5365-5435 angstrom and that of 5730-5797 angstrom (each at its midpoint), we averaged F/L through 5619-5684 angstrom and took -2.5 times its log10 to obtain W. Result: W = 0.10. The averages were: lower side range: 12.9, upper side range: 15.8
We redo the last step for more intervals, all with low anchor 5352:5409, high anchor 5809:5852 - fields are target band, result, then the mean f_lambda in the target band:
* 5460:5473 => 0.09 mag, 12.3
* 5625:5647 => 0.09 mag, 13.3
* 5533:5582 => 0.05 mag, 13.4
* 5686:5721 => 0.02 mag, 14.7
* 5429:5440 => 0.02 mag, 12.8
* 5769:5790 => -0.02 mag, 15.7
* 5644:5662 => 0.04 mag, 14.1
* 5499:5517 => 0.14 mag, 11.9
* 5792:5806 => -0.09 mag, 16.8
